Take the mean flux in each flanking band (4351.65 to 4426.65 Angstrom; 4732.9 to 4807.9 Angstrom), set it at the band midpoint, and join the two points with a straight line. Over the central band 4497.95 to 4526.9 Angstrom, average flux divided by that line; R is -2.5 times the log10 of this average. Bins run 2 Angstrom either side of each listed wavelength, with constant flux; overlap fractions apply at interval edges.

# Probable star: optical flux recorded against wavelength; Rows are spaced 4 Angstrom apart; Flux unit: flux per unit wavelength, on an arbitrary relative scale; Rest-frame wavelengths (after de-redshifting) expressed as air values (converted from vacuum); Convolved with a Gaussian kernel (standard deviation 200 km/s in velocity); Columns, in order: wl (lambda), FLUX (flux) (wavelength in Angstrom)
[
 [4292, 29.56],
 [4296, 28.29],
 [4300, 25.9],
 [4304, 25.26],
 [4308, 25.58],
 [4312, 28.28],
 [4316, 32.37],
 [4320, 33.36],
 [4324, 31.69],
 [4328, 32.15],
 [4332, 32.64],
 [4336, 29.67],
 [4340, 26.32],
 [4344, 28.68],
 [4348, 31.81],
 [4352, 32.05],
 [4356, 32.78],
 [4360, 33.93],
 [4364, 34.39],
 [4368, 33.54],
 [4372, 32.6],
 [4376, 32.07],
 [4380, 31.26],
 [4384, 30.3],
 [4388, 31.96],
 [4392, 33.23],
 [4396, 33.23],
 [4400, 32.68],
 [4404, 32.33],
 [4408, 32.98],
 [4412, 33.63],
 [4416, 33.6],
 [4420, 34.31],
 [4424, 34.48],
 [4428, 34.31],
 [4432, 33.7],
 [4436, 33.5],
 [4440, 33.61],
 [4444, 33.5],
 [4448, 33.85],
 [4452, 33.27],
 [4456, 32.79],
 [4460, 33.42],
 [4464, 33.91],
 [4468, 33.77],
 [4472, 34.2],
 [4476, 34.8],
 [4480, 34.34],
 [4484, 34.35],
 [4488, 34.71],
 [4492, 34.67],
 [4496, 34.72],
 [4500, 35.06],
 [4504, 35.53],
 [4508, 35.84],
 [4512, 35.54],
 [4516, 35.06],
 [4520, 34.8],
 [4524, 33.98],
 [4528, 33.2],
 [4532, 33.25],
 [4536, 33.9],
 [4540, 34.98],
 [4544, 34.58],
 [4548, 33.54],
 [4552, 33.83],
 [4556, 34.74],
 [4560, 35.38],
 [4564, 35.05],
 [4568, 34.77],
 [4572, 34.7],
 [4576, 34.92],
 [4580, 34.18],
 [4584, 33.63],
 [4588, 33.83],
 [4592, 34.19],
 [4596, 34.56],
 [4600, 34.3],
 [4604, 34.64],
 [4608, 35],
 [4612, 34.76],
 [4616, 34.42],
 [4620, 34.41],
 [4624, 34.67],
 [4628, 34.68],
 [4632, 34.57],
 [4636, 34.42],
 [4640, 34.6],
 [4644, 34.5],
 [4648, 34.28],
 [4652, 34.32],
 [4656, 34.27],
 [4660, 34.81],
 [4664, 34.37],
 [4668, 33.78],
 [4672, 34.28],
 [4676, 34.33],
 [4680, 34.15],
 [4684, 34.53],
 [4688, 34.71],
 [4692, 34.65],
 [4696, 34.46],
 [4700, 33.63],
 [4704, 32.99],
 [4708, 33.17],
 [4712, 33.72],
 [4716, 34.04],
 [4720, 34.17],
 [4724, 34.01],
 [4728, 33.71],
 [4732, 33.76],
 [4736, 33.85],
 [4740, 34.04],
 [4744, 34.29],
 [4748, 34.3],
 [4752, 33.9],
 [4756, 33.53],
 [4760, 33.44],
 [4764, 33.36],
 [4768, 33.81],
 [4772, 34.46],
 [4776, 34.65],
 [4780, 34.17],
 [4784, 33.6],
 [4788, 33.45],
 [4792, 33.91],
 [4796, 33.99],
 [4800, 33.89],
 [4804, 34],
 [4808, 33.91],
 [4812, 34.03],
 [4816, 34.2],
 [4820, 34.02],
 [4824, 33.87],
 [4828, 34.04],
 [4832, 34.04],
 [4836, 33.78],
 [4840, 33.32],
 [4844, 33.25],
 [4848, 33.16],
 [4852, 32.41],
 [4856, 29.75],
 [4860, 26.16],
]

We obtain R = -0.06 mag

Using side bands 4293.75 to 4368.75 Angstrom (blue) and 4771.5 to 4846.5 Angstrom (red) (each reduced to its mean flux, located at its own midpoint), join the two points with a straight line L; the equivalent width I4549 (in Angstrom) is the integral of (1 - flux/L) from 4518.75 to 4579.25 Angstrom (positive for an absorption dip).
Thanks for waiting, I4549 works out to -4.5 Angstrom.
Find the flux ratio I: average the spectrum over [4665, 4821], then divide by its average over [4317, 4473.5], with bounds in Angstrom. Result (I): 1.0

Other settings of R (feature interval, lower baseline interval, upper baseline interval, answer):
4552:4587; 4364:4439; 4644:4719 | -0.03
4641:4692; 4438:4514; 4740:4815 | -0.01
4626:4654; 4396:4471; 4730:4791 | -0.02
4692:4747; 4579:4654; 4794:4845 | 0.01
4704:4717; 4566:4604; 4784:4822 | 0.02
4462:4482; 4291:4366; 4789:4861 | -0.10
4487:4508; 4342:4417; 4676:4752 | -0.06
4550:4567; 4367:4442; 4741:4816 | -0.04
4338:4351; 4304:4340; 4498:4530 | 0.06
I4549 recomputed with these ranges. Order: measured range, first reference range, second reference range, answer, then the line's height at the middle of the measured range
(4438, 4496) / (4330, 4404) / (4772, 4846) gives -3.0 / 32.3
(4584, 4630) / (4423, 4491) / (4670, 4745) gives -0.6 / 34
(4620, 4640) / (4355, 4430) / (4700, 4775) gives -0.6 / 33.6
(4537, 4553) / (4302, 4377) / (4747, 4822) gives -0.9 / 32.3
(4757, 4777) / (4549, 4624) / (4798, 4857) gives -0.1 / 33.8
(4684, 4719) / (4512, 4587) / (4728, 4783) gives 0.1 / 34.1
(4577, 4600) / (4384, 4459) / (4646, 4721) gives -0.2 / 33.8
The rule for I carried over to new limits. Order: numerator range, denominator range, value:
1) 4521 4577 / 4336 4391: 1.09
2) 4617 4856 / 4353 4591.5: 1.00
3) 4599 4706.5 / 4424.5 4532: 1.00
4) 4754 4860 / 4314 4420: 1.04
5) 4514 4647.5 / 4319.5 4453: 1.06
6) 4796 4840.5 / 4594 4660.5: 0.98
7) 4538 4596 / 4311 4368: 1.09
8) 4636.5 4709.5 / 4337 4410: 1.07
